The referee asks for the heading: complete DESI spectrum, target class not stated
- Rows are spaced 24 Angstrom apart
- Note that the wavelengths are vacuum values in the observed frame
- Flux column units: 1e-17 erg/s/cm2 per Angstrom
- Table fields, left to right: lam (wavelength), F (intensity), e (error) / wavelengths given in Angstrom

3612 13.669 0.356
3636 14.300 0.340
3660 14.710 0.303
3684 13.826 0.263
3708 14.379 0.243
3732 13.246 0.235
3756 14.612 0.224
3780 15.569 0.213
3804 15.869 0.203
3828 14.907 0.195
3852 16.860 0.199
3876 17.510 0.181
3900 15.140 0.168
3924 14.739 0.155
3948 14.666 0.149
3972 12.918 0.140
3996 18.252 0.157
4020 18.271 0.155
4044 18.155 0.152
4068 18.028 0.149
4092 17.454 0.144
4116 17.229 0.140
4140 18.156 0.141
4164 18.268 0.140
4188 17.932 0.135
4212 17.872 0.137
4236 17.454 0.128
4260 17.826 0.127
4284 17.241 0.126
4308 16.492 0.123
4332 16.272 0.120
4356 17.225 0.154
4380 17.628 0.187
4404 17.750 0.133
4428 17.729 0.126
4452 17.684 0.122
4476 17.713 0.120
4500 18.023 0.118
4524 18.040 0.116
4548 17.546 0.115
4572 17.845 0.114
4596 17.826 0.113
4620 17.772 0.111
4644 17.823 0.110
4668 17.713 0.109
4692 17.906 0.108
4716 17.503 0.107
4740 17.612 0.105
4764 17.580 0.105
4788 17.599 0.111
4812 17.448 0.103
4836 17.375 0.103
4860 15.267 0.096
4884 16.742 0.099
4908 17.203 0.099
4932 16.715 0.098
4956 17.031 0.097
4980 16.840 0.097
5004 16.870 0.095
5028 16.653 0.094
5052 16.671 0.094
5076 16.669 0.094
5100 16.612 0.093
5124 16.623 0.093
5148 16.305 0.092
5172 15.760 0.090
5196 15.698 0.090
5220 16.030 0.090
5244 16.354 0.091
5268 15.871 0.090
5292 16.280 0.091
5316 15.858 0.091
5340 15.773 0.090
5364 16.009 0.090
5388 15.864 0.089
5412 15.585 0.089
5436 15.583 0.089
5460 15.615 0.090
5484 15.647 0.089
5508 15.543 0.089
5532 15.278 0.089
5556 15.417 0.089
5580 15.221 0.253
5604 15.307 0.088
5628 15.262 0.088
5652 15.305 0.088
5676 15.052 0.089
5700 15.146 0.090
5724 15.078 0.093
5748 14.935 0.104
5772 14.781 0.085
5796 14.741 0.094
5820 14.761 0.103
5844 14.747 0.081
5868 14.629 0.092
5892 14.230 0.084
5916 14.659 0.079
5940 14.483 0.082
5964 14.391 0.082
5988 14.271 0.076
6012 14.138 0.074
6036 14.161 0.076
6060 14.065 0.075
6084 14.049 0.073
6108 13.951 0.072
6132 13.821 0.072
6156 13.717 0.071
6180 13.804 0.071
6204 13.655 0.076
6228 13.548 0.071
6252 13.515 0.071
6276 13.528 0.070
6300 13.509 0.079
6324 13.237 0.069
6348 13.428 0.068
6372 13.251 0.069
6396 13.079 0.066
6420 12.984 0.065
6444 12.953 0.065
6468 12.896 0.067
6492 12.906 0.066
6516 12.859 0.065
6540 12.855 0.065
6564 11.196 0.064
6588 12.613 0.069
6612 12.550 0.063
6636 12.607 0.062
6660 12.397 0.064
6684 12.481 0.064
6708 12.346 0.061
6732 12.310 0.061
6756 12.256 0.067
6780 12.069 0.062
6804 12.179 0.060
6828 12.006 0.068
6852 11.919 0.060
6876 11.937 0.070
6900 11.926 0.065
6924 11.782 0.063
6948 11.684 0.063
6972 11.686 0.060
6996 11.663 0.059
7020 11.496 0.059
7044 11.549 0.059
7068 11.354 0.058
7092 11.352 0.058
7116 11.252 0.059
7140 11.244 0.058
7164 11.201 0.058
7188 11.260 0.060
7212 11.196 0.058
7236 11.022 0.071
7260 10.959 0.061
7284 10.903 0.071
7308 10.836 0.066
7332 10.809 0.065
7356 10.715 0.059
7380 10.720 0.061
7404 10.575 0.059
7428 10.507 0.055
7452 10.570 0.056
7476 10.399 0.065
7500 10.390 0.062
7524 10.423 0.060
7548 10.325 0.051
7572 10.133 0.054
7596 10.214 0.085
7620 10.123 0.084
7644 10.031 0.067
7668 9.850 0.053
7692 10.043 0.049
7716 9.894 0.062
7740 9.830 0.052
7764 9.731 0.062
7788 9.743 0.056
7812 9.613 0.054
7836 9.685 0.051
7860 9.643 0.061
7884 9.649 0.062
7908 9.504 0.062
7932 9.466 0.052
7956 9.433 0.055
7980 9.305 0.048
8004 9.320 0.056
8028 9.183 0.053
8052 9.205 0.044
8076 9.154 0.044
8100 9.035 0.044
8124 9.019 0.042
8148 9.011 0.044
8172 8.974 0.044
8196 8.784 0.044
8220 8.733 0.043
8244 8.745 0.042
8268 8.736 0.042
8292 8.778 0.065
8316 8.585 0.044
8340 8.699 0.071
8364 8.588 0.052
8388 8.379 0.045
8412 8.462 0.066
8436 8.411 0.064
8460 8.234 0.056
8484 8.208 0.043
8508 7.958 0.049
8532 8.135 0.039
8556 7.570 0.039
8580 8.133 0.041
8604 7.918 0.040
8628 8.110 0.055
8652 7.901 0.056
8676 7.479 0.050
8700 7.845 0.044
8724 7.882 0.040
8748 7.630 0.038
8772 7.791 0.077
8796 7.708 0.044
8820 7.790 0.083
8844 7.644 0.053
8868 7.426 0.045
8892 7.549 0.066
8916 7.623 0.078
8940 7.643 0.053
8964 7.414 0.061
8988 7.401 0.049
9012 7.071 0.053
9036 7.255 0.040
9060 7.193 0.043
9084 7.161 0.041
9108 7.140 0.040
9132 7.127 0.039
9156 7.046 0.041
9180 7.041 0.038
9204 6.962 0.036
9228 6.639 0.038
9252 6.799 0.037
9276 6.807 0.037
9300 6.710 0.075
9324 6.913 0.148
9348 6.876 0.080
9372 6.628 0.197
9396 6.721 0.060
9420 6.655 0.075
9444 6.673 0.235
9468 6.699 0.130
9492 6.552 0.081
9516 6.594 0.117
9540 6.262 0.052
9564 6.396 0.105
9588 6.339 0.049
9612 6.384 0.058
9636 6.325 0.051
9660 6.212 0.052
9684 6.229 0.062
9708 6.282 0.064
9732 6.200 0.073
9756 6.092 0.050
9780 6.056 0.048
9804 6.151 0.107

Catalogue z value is 0.000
